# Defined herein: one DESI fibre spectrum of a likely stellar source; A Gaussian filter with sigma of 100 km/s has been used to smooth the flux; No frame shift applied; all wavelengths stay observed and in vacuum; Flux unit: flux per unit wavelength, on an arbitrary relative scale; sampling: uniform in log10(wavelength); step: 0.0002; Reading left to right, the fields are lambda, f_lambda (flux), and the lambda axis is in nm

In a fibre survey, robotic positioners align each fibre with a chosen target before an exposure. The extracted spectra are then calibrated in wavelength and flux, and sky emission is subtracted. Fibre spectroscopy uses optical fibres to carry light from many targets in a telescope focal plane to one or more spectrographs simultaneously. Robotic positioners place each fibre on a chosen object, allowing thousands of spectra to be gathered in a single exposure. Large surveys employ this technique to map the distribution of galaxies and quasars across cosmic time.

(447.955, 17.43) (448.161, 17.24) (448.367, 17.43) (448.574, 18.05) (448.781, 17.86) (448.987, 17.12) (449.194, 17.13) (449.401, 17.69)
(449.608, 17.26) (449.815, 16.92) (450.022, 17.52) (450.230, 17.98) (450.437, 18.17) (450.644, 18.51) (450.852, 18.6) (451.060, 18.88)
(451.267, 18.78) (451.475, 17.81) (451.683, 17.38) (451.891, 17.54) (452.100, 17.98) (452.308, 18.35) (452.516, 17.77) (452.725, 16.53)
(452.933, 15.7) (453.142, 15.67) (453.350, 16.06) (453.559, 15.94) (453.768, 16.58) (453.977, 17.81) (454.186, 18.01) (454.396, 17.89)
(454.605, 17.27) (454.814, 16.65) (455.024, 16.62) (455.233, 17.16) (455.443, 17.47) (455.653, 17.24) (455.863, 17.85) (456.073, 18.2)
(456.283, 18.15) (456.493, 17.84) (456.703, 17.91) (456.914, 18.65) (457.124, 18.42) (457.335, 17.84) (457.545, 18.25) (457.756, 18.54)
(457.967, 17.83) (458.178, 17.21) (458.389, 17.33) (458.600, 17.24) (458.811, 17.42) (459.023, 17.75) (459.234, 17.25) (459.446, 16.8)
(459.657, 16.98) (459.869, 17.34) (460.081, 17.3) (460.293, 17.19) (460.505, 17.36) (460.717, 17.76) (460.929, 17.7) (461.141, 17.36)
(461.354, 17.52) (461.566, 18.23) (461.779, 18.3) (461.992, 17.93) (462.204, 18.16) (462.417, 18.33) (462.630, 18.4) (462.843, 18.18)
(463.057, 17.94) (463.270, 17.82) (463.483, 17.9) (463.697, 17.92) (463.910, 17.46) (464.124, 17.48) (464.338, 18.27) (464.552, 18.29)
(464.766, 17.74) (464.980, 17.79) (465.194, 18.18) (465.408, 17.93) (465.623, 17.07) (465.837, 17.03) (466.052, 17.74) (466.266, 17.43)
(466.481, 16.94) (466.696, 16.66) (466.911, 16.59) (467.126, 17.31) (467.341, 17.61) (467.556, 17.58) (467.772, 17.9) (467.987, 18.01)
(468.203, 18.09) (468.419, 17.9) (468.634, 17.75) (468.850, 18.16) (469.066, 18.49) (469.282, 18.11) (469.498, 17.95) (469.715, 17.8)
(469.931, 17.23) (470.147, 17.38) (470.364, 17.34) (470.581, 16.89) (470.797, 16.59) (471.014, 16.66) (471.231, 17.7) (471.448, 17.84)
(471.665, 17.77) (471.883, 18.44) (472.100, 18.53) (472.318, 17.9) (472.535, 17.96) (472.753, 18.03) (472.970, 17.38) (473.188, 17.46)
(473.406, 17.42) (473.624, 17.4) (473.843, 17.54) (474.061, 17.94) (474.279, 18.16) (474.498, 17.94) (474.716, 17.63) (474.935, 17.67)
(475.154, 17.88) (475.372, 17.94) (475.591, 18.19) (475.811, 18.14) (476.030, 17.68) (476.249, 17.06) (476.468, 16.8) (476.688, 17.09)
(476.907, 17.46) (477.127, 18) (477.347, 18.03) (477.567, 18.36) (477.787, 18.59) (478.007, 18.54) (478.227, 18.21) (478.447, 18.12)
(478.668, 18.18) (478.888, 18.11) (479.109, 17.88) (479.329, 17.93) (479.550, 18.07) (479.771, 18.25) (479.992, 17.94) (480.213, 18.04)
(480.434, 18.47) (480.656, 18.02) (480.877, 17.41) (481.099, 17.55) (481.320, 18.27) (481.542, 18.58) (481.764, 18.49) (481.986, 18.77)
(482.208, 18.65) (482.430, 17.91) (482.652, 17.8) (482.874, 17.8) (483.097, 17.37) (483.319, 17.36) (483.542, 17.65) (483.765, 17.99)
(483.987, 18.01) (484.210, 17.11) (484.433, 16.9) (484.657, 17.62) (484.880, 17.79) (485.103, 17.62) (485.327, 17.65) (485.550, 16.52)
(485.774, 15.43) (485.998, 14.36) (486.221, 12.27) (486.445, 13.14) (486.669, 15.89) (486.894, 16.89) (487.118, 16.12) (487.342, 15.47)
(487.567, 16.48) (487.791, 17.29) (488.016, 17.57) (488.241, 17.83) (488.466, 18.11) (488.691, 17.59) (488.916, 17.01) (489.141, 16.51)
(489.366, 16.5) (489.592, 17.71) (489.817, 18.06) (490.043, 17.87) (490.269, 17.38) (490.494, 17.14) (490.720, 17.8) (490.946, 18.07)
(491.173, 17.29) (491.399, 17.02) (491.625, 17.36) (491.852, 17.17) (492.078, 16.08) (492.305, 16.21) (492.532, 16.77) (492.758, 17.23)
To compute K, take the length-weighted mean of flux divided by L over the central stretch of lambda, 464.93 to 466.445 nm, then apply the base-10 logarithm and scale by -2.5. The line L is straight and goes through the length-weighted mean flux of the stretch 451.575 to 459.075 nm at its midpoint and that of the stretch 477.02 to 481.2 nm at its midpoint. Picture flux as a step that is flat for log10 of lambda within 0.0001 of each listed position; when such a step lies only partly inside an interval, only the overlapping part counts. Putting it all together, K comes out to 0.01 mag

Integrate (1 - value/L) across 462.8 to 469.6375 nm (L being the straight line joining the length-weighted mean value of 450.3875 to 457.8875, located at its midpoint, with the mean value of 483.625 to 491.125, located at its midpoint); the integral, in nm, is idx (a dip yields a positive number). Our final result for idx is -0.15 nm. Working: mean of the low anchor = 17.6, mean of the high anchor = 16.8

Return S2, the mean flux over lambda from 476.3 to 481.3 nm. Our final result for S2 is 18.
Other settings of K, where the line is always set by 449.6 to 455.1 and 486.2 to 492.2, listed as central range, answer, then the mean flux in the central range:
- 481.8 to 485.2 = -0.05 mag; 17.8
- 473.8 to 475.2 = -0.05 mag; 17.8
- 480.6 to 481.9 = -0.07 mag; 18.1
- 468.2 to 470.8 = -0.03 mag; 17.7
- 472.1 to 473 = -0.05 mag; 18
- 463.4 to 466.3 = -0.03 mag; 17.7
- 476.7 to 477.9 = -0.06 mag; 18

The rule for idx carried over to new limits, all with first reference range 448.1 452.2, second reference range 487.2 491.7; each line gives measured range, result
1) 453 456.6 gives 0.11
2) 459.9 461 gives 0.01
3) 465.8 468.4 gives 0.02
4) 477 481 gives -0.16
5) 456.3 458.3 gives -0.04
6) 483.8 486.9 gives 0.20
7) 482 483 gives -0.04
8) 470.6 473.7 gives -0.02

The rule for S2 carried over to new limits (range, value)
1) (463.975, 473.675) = 17.6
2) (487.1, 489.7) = 17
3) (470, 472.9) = 17.6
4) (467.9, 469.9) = 18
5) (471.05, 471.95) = 17.8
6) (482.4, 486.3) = 17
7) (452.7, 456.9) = 17.2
